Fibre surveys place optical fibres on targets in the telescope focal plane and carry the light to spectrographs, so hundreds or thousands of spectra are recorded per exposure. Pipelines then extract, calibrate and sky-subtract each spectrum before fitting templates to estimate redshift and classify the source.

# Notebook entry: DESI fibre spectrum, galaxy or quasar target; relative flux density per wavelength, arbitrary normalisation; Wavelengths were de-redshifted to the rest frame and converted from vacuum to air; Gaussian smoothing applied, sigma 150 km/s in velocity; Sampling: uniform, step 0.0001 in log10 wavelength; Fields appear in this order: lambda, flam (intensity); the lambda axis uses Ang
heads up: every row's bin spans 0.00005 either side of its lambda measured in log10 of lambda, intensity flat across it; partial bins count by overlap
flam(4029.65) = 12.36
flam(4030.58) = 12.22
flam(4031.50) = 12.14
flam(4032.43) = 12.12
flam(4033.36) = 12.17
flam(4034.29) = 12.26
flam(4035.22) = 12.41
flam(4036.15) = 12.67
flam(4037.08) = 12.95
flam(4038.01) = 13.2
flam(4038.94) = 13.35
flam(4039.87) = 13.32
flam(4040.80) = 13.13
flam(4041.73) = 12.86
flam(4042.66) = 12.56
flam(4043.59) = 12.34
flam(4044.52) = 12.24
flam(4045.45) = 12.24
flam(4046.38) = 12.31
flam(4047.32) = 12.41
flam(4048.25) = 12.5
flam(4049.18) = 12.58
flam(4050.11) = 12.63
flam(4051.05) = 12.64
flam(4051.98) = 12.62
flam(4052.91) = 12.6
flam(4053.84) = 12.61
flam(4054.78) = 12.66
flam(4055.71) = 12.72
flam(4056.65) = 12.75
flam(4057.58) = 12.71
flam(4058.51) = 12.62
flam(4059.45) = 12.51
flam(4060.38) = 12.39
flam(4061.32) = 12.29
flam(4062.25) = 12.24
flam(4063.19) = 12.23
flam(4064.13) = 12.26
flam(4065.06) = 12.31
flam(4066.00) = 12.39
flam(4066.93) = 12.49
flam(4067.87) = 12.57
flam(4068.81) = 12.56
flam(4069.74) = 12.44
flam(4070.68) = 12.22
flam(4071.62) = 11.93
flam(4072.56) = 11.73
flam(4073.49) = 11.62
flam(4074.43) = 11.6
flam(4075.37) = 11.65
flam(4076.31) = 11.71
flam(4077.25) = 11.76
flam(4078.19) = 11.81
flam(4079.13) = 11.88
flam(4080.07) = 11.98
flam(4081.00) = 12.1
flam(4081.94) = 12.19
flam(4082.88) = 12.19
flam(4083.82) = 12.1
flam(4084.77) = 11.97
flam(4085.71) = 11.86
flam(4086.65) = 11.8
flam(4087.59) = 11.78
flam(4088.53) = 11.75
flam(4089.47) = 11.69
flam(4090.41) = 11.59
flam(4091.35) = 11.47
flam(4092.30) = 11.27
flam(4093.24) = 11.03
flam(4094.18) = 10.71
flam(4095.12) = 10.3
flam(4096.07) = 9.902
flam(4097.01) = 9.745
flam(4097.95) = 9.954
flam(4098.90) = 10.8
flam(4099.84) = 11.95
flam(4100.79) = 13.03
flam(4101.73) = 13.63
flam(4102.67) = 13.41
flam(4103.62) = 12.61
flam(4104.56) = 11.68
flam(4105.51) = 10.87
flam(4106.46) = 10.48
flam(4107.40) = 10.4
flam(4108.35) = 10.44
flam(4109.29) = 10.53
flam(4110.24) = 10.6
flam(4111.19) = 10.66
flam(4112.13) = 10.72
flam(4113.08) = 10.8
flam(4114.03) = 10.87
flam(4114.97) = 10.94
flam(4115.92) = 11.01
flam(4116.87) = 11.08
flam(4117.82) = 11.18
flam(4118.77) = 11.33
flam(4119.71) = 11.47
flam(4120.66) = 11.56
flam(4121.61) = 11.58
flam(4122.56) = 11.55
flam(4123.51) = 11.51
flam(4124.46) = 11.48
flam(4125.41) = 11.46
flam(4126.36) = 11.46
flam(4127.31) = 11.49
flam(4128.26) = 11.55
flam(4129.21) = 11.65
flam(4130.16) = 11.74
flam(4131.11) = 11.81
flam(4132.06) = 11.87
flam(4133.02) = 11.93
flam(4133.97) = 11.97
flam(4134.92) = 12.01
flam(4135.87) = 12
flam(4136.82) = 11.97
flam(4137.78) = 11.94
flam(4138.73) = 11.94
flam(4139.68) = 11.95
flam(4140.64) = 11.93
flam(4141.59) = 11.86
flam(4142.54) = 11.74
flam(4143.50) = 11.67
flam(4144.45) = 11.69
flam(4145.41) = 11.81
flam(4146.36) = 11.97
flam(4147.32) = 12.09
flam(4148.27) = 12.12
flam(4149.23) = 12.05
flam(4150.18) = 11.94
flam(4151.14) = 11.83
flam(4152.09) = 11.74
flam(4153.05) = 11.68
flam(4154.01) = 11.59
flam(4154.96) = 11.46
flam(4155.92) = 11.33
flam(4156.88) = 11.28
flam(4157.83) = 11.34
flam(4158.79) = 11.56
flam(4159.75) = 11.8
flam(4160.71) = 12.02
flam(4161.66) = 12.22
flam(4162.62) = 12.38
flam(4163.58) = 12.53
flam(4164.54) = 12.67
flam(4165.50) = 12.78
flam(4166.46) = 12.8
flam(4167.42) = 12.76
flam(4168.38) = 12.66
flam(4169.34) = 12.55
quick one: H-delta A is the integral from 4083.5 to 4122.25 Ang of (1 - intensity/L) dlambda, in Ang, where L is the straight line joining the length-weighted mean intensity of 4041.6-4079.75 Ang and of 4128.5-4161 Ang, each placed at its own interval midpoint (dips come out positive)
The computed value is 2.49 Ang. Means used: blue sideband 12.3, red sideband 11.8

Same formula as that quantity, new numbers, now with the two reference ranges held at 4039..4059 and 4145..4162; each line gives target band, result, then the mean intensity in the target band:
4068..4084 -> 0.6 Ang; 12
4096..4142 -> 2.3 Ang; 11.4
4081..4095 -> 0.8 Ang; 11.7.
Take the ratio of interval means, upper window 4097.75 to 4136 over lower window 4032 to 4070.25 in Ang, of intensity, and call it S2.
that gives 0.91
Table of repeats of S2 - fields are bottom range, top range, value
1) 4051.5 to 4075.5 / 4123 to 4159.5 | 0.95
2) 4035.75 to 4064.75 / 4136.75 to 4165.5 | 0.94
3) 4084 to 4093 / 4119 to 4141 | 1.00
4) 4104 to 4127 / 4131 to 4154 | 1.07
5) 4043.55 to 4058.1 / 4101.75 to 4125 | 0.90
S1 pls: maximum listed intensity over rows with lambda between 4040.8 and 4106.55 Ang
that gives 13.63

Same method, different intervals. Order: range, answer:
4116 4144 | 12.01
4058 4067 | 12.62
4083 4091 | 12.1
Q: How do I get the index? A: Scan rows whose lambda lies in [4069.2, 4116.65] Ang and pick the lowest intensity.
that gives 9.745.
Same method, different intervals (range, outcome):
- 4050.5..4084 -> 11.6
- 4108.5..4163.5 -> 10.53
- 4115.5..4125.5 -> 11.01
